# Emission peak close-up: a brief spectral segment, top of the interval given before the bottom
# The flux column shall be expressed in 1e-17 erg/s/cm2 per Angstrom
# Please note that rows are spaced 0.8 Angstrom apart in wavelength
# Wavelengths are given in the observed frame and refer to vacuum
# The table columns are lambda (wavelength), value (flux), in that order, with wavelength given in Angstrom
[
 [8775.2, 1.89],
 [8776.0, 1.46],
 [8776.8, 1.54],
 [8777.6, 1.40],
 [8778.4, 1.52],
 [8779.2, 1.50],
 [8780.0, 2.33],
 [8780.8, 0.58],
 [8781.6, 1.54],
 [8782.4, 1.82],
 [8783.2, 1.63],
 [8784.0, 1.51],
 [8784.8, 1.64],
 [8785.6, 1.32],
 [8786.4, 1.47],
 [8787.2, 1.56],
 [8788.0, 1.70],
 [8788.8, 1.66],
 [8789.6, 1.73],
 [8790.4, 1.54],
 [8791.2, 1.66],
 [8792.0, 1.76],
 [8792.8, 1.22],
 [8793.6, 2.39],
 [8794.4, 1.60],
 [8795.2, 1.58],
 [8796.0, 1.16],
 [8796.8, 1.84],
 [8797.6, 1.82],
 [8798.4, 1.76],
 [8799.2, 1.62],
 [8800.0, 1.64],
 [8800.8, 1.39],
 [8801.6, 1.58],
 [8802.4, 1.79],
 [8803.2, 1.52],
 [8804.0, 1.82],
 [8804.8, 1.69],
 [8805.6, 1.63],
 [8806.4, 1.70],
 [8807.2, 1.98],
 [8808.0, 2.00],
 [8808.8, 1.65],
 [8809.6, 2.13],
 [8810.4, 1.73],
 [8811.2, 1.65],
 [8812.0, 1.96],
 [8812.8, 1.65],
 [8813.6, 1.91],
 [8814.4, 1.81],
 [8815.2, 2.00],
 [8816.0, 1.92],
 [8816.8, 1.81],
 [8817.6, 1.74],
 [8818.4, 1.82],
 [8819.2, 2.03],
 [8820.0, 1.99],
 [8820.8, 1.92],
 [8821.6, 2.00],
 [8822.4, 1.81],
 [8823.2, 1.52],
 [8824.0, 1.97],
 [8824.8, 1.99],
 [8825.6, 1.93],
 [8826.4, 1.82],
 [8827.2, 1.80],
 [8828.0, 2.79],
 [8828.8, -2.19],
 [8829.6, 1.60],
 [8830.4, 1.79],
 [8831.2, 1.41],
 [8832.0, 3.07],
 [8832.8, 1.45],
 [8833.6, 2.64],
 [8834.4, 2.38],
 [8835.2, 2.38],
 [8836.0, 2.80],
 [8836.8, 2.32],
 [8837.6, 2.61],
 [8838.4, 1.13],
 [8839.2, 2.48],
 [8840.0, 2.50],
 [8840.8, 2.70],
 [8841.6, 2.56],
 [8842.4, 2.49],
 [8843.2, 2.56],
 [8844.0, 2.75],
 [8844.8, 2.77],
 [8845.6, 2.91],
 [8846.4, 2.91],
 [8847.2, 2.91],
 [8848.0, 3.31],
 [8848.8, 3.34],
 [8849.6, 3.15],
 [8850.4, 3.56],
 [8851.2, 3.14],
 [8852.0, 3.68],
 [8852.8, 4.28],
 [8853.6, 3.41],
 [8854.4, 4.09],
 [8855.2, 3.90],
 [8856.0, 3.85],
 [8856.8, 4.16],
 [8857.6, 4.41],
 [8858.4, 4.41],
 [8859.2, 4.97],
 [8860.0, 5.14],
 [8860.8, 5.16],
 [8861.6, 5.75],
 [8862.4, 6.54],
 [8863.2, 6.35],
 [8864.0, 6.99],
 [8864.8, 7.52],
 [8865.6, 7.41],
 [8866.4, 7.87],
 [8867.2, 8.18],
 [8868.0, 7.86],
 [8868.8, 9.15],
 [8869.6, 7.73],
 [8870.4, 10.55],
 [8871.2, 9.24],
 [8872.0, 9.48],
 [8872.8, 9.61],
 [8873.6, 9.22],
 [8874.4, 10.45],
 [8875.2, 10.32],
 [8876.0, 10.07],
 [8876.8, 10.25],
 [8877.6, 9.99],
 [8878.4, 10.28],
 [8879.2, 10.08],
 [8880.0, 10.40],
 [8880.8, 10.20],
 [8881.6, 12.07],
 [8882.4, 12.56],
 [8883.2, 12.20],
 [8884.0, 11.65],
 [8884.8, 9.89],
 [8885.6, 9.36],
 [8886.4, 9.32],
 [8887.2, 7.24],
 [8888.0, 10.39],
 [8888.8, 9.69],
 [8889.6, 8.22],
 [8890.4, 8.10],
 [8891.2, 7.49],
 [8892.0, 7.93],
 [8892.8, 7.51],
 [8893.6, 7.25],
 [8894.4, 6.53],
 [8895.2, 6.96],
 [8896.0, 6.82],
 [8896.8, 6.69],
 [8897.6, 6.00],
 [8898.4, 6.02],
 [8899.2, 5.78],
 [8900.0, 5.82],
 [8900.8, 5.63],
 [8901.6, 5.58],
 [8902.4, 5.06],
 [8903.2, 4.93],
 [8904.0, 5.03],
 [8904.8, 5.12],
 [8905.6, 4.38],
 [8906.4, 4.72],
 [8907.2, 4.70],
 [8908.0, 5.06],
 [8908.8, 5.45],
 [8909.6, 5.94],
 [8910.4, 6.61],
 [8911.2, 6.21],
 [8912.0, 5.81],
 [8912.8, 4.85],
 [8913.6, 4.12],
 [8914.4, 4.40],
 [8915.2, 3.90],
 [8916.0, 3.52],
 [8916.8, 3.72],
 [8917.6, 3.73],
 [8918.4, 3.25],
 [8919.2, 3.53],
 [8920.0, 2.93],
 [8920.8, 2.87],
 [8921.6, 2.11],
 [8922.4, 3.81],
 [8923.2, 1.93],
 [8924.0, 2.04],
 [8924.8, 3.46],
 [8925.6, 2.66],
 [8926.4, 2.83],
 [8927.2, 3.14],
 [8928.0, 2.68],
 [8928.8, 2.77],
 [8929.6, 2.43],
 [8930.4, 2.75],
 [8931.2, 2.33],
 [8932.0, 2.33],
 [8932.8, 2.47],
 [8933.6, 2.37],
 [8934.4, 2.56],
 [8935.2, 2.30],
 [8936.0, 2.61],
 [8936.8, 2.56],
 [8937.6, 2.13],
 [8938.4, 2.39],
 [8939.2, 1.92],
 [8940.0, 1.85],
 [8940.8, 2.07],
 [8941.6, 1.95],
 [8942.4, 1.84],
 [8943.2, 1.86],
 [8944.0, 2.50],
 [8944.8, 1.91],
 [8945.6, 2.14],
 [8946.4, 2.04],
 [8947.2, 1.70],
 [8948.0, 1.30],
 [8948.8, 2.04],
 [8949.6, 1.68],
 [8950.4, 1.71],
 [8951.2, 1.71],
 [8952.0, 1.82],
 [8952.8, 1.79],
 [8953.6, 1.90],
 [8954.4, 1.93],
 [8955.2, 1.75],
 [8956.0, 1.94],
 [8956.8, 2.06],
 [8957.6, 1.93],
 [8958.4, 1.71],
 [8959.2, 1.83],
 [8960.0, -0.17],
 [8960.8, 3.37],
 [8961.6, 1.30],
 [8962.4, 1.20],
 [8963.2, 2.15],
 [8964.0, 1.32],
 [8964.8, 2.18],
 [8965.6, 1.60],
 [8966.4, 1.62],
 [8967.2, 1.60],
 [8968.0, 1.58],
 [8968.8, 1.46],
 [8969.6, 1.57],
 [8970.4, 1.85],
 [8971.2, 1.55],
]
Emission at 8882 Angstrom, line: H-alpha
